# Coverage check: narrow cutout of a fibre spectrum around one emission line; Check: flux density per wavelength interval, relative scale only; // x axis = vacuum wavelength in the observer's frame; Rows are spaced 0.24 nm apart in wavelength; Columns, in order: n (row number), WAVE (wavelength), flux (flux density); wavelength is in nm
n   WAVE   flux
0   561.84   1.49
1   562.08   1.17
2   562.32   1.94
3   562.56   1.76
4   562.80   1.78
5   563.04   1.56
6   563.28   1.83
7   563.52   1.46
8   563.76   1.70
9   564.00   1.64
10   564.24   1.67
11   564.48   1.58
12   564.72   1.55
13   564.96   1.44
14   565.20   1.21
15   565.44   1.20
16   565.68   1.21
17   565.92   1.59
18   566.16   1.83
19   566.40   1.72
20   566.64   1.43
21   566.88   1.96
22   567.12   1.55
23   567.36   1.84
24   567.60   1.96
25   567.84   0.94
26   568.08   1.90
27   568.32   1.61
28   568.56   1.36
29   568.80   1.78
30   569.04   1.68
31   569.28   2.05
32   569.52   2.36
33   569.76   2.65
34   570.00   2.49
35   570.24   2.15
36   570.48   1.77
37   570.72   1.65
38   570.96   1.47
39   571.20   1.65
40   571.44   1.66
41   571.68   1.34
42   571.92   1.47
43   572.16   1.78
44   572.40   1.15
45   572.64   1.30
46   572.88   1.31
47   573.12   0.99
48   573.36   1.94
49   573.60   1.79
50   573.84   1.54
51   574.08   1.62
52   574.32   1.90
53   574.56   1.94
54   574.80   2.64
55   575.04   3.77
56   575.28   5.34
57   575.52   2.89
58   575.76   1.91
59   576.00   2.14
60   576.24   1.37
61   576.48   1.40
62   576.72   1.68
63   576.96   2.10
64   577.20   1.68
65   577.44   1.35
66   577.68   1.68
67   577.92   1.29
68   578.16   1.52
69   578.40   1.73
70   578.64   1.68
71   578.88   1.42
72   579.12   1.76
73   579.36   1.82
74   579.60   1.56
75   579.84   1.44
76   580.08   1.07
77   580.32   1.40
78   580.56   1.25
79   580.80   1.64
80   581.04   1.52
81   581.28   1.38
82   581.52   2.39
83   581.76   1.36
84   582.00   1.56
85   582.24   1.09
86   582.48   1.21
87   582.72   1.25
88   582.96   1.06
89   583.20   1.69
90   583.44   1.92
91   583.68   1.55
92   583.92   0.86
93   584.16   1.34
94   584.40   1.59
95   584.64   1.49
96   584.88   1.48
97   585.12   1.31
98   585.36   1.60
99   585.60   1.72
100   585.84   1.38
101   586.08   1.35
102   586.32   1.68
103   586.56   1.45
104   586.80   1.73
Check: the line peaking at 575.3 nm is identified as [O III] 5007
